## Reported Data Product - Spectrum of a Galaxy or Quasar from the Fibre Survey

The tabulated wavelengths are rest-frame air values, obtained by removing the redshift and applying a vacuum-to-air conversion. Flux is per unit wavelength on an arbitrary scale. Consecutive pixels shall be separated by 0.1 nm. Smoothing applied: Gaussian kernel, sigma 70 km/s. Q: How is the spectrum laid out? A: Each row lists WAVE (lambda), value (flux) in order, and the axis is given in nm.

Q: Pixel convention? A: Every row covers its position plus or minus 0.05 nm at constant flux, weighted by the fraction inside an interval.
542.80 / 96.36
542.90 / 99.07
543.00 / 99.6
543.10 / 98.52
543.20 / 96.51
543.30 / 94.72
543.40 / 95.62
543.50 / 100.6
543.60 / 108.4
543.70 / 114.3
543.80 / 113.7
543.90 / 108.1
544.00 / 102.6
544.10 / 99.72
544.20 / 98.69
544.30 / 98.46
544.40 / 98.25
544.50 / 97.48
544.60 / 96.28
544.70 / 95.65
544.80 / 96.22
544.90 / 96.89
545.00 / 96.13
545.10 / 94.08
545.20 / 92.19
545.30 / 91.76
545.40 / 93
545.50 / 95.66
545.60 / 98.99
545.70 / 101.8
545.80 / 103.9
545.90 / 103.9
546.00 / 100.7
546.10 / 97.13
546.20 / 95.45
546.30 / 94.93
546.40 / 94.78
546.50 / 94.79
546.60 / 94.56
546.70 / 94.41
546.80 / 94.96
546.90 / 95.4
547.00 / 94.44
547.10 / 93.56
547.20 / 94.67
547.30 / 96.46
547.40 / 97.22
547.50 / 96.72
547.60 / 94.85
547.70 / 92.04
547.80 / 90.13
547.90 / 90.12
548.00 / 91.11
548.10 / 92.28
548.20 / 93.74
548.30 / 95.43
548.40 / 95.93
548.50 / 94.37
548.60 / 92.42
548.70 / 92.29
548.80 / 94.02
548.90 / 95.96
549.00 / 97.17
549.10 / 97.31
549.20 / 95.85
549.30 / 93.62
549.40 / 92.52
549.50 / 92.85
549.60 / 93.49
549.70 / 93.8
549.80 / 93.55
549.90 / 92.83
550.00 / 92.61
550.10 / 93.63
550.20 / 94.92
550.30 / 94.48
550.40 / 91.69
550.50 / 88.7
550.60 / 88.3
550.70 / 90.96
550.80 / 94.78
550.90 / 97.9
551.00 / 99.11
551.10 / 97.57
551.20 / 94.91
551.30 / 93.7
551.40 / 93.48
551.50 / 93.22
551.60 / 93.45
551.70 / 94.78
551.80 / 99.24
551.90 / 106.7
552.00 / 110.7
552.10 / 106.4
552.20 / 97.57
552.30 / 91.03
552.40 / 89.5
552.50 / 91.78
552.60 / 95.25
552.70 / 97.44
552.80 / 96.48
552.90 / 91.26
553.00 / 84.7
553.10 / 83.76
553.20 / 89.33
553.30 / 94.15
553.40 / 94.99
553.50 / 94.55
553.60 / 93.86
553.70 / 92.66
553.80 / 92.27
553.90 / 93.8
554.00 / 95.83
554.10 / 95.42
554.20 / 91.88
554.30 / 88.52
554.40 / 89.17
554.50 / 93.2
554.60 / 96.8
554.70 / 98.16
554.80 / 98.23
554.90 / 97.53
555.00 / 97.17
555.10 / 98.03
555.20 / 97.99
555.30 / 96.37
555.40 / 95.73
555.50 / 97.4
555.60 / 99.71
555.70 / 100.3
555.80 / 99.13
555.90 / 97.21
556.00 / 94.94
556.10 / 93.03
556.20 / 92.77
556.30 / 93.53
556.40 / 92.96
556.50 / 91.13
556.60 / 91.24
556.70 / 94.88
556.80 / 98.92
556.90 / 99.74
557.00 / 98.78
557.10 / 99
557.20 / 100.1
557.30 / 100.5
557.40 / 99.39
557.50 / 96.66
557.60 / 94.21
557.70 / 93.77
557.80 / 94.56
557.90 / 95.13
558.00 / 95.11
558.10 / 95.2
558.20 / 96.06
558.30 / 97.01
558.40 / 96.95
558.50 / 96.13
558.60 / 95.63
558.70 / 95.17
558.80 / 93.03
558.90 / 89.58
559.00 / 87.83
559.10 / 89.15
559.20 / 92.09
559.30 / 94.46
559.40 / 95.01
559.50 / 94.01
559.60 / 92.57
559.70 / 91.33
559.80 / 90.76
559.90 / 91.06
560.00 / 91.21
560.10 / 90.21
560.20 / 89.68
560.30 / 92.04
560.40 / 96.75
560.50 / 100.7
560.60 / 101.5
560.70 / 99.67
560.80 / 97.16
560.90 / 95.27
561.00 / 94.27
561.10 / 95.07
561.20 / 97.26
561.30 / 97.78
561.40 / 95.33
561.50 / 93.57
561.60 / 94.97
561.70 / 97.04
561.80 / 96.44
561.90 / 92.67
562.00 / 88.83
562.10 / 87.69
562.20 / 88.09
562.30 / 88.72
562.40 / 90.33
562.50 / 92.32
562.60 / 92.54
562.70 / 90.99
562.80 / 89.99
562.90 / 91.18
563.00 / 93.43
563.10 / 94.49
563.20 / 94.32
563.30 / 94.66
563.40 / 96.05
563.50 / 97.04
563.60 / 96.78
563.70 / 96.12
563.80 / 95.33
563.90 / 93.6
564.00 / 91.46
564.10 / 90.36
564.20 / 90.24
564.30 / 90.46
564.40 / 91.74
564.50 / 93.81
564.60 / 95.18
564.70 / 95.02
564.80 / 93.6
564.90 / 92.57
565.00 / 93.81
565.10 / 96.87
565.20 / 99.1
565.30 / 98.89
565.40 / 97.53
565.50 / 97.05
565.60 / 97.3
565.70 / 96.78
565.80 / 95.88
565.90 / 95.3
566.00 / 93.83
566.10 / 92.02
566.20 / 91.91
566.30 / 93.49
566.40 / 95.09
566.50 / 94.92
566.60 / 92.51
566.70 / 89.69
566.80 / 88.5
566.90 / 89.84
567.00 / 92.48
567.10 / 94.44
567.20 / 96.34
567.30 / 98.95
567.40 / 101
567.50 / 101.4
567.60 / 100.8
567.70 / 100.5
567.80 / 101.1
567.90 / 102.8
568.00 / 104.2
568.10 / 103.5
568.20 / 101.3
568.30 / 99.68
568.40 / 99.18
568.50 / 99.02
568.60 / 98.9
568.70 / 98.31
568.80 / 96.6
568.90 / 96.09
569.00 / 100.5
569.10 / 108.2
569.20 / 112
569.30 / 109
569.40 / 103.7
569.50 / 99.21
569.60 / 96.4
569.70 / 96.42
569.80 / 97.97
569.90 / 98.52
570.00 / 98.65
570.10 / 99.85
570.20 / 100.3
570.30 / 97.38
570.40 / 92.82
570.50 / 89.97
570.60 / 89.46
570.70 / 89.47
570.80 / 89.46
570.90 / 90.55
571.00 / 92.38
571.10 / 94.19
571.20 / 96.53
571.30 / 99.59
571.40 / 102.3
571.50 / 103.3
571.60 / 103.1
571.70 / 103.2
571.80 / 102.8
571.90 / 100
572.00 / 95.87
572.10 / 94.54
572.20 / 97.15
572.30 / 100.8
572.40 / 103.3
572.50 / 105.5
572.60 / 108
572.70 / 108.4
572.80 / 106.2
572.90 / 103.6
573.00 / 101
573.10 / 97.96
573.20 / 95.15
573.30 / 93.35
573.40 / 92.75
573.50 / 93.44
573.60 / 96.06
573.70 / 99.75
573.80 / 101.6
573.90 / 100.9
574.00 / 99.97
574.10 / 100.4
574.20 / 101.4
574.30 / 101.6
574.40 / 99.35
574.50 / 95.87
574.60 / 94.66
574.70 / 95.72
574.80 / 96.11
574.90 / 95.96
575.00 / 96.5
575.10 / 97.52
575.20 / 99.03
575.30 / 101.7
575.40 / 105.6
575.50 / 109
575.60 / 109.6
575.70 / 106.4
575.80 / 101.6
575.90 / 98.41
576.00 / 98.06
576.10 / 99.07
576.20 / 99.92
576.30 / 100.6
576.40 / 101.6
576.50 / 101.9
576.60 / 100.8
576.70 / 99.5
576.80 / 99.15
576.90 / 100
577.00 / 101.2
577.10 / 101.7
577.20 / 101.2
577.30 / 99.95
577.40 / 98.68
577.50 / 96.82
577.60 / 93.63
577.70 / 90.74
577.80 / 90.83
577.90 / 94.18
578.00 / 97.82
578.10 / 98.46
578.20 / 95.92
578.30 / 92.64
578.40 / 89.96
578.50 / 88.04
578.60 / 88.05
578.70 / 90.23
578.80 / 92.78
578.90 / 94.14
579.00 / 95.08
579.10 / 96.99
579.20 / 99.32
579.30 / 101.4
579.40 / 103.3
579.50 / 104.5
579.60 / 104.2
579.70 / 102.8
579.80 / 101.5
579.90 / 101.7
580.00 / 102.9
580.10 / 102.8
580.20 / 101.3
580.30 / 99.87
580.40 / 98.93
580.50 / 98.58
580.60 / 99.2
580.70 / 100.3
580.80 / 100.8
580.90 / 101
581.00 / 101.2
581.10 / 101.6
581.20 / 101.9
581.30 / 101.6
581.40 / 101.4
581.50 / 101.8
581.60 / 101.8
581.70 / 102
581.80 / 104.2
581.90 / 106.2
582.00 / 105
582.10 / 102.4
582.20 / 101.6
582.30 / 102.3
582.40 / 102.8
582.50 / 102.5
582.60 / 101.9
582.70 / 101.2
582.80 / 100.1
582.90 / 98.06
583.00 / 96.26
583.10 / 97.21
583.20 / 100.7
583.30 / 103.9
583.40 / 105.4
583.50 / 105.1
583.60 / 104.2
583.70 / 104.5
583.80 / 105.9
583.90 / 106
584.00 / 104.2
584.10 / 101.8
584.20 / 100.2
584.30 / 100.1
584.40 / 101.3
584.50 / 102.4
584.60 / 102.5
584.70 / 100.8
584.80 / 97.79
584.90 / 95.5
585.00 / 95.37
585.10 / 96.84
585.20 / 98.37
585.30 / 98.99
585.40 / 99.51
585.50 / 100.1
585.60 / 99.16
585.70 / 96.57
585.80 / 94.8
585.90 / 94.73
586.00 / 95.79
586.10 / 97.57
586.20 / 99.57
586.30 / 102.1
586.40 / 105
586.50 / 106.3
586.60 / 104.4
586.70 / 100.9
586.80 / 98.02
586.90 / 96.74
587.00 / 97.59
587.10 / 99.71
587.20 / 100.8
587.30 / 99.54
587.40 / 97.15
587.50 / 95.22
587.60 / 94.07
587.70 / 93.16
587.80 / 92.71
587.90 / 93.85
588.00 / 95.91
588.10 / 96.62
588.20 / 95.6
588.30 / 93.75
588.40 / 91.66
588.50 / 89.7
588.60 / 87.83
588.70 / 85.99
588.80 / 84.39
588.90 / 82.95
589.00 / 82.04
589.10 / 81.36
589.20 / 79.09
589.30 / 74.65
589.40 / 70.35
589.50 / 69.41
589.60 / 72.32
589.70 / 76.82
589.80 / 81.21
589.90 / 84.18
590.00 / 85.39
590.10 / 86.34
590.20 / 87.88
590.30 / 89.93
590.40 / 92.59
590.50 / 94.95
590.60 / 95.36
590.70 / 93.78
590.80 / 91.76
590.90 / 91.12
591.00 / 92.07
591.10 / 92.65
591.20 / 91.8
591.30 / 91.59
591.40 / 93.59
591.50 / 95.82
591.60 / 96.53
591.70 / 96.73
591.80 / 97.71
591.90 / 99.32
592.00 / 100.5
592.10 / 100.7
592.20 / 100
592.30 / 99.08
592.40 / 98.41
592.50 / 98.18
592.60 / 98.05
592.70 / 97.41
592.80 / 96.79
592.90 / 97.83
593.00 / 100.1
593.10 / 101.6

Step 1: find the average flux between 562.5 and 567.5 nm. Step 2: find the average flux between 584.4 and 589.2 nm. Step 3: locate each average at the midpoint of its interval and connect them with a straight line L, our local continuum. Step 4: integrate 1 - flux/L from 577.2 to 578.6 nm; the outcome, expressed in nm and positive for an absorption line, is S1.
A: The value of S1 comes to 0.01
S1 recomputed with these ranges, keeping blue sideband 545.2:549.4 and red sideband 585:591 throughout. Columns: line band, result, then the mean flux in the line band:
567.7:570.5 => -0.20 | 100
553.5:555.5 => -0.01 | 94.9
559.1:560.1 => 0.02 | 92.2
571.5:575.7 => -0.31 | 100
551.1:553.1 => -0.02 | 95.6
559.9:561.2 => -0.01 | 95.2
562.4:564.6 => 0.02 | 93.2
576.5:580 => -0.17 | 97.4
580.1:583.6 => -0.34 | 102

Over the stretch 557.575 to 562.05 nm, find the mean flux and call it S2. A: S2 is 94.3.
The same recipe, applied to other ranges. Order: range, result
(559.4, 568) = 94.5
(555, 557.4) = 96.7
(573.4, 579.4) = 98.1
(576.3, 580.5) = 98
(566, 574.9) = 98.3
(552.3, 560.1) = 94.4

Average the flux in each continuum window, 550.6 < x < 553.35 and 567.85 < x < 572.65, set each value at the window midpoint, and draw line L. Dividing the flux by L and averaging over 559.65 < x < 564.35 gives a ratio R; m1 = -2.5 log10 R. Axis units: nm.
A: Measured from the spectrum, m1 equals 0.04 mag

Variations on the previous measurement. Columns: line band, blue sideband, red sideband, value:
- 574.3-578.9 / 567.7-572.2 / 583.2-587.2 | 0.02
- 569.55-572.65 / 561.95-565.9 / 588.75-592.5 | -0.06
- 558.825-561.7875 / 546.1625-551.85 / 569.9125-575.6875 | 0.03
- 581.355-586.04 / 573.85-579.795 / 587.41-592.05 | -0.08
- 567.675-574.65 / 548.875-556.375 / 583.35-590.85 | -0.05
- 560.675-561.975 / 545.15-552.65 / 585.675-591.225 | -0.02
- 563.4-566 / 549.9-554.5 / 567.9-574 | 0.03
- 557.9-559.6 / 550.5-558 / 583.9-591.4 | 0.01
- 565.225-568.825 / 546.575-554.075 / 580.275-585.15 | 0.01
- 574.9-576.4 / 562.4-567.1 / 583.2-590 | -0.08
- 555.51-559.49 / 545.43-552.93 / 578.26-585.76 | 0.01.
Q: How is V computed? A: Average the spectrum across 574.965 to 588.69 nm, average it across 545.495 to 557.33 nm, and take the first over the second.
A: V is 1.04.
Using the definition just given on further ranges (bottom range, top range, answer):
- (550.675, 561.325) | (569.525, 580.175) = 1.04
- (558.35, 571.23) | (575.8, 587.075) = 1.05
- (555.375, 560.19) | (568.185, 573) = 1.05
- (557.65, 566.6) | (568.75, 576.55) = 1.06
